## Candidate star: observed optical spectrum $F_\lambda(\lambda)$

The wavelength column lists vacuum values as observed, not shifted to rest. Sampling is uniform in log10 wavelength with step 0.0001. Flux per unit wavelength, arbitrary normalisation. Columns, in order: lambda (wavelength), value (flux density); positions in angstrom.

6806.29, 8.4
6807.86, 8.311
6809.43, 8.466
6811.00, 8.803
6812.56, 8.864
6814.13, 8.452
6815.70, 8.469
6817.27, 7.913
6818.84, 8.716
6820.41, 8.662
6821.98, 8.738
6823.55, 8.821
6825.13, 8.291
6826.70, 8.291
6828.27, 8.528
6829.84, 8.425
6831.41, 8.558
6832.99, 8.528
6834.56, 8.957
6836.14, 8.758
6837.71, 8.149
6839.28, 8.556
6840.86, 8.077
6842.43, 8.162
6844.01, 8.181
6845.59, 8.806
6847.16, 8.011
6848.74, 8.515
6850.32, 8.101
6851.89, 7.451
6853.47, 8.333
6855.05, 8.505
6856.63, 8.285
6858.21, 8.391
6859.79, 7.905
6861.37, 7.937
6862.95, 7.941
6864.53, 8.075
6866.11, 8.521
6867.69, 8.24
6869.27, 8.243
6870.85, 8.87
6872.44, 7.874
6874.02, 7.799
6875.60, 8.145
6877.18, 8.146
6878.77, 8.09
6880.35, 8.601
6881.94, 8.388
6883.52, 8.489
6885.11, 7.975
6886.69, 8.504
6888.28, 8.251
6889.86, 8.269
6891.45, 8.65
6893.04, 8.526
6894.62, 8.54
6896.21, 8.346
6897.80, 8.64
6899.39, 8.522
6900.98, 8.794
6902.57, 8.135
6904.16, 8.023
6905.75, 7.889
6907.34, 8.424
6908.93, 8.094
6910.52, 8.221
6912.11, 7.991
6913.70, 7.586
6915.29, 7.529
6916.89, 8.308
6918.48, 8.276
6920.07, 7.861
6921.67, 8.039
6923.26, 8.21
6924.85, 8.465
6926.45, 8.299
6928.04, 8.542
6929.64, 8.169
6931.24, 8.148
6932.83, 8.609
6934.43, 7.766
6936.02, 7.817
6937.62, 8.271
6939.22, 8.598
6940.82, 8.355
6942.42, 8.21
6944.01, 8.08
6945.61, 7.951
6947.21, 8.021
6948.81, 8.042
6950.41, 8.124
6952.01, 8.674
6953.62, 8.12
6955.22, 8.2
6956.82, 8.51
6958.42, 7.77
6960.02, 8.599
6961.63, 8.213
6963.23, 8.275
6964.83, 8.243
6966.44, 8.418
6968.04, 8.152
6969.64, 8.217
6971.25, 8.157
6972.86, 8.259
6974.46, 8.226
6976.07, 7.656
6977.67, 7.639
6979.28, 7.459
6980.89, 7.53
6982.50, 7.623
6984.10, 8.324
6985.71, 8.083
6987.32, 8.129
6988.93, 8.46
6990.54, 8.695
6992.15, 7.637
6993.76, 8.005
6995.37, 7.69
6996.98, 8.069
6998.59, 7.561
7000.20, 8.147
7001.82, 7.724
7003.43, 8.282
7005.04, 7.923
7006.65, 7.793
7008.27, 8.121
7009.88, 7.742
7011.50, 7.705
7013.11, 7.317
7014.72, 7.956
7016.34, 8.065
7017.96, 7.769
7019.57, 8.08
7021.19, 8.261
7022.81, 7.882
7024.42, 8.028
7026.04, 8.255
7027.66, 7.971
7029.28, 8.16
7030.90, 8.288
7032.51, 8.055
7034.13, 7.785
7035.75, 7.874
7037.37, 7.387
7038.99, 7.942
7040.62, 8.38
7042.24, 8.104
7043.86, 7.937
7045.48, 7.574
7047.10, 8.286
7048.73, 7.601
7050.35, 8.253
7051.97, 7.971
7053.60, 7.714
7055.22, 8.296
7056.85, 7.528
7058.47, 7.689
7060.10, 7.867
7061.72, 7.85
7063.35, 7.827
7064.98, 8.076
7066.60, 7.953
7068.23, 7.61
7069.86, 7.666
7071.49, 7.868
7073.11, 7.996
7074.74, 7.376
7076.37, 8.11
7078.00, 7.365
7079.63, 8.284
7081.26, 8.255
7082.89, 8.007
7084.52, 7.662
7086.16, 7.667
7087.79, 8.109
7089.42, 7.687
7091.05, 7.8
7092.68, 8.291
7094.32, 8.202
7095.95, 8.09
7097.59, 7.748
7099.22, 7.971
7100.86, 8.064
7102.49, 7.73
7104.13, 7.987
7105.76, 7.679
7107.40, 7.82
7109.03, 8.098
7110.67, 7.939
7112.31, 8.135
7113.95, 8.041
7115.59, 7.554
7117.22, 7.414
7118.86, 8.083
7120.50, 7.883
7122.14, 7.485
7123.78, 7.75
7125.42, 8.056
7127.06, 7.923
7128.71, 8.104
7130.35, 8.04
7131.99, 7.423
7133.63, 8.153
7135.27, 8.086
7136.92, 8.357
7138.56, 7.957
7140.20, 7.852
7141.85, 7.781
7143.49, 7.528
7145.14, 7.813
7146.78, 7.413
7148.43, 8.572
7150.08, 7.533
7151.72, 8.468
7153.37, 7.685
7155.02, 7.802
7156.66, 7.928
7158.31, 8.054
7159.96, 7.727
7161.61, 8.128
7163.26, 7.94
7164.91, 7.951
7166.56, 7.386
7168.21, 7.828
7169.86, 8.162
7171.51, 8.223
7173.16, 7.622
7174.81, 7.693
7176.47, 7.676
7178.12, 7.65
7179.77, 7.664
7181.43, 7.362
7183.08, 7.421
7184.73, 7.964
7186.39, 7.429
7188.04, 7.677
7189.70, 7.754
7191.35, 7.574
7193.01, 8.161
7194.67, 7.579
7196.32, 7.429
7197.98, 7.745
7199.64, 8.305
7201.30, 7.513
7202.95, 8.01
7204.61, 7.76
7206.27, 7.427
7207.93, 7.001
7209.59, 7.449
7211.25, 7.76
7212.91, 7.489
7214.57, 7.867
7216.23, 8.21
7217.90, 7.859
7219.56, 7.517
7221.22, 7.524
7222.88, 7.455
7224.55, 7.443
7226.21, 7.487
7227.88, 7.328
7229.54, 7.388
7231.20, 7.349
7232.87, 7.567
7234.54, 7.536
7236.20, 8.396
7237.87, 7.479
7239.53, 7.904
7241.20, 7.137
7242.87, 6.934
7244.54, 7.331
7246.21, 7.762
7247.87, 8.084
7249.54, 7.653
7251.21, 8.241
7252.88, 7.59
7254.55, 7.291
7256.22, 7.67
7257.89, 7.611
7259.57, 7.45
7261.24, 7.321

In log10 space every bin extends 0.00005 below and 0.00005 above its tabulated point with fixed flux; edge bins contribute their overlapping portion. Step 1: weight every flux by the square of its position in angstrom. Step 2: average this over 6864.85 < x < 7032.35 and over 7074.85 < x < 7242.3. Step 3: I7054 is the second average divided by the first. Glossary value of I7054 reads 1.0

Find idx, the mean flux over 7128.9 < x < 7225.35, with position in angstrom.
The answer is 7.77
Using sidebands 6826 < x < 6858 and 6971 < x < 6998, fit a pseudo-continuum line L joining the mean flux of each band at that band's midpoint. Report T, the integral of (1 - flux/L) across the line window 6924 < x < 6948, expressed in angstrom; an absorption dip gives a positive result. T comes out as -0.34 angstrom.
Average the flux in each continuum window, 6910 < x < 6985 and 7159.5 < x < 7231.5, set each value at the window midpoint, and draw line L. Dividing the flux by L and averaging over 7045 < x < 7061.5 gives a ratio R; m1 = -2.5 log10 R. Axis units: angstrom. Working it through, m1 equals 0.01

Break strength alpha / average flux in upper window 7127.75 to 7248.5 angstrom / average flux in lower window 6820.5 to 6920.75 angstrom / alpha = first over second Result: 0.93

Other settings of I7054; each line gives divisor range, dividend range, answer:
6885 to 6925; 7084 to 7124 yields 1.01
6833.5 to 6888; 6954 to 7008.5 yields 1.01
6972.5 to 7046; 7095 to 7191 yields 1.03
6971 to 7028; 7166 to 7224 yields 1.02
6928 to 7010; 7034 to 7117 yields 1.01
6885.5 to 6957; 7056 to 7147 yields 1.01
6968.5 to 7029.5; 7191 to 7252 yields 1.02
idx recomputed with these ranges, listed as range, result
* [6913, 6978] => 8.17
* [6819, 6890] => 8.32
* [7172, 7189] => 7.63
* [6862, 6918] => 8.25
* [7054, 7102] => 7.89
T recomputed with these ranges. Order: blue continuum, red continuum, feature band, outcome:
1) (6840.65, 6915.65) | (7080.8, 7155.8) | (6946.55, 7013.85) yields 0.5 angstrom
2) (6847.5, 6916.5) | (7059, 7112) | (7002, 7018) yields 0.3 angstrom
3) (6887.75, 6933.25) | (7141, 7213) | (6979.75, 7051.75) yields 0.8 angstrom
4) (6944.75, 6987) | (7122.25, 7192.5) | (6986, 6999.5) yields 0.0 angstrom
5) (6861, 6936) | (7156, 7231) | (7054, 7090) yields 0.3 angstrom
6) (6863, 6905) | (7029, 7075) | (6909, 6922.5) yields 0.4 angstrom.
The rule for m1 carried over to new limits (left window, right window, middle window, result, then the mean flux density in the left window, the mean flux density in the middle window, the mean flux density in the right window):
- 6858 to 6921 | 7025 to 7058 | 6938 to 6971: -0.02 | 8.22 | 8.24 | 7.97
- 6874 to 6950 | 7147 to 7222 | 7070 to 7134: 0.00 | 8.23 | 7.89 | 7.76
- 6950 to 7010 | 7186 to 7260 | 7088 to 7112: -0.01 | 8.07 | 7.95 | 7.63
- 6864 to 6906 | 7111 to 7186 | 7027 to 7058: 0.01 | 8.32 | 7.95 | 7.85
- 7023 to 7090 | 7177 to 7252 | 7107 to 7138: -0.02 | 7.91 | 7.92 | 7.64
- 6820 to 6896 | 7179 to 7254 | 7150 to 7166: -0.03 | 8.33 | 7.93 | 7.63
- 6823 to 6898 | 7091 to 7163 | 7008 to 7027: 0.02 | 8.32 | 7.93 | 7.91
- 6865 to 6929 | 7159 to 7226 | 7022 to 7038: 0.00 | 8.26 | 7.98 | 7.71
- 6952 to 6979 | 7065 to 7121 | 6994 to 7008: 0.02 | 8.17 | 7.91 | 7.89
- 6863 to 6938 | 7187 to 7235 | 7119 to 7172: -0.02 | 8.23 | 7.91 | 7.63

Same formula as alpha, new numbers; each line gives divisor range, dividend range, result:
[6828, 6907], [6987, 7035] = 0.96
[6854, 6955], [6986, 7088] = 0.96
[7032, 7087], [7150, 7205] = 0.99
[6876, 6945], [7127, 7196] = 0.95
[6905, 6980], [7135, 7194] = 0.96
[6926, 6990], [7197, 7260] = 0.93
